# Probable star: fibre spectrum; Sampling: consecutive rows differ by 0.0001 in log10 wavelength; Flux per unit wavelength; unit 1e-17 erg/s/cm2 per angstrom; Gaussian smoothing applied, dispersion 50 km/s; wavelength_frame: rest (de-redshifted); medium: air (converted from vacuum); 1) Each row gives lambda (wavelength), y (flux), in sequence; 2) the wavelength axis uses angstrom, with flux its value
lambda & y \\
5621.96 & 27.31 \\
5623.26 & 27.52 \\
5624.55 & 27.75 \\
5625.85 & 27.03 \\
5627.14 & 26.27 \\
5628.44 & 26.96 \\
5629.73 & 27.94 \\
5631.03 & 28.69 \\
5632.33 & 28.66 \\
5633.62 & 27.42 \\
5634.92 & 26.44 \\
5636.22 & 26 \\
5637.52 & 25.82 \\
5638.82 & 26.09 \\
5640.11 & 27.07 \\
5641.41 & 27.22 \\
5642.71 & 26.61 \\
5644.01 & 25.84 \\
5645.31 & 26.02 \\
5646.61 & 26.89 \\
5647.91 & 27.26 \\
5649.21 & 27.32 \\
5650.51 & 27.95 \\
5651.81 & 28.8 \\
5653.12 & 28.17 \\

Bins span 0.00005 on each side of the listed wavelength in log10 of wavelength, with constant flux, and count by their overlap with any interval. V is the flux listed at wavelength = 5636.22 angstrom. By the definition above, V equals 26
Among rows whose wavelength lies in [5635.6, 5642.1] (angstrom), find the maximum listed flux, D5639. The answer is 27.22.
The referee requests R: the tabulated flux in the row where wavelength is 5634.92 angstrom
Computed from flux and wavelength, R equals 26.44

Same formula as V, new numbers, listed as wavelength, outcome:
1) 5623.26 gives 27.52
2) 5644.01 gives 25.84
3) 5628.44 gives 26.96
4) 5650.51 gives 27.95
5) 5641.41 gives 27.22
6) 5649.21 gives 27.32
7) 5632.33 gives 28.66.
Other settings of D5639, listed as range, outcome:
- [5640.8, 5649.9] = 27.32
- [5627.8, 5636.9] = 28.69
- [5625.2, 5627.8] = 27.03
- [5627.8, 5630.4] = 27.94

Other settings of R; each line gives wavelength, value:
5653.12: 28.17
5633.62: 27.42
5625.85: 27.03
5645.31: 26.02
